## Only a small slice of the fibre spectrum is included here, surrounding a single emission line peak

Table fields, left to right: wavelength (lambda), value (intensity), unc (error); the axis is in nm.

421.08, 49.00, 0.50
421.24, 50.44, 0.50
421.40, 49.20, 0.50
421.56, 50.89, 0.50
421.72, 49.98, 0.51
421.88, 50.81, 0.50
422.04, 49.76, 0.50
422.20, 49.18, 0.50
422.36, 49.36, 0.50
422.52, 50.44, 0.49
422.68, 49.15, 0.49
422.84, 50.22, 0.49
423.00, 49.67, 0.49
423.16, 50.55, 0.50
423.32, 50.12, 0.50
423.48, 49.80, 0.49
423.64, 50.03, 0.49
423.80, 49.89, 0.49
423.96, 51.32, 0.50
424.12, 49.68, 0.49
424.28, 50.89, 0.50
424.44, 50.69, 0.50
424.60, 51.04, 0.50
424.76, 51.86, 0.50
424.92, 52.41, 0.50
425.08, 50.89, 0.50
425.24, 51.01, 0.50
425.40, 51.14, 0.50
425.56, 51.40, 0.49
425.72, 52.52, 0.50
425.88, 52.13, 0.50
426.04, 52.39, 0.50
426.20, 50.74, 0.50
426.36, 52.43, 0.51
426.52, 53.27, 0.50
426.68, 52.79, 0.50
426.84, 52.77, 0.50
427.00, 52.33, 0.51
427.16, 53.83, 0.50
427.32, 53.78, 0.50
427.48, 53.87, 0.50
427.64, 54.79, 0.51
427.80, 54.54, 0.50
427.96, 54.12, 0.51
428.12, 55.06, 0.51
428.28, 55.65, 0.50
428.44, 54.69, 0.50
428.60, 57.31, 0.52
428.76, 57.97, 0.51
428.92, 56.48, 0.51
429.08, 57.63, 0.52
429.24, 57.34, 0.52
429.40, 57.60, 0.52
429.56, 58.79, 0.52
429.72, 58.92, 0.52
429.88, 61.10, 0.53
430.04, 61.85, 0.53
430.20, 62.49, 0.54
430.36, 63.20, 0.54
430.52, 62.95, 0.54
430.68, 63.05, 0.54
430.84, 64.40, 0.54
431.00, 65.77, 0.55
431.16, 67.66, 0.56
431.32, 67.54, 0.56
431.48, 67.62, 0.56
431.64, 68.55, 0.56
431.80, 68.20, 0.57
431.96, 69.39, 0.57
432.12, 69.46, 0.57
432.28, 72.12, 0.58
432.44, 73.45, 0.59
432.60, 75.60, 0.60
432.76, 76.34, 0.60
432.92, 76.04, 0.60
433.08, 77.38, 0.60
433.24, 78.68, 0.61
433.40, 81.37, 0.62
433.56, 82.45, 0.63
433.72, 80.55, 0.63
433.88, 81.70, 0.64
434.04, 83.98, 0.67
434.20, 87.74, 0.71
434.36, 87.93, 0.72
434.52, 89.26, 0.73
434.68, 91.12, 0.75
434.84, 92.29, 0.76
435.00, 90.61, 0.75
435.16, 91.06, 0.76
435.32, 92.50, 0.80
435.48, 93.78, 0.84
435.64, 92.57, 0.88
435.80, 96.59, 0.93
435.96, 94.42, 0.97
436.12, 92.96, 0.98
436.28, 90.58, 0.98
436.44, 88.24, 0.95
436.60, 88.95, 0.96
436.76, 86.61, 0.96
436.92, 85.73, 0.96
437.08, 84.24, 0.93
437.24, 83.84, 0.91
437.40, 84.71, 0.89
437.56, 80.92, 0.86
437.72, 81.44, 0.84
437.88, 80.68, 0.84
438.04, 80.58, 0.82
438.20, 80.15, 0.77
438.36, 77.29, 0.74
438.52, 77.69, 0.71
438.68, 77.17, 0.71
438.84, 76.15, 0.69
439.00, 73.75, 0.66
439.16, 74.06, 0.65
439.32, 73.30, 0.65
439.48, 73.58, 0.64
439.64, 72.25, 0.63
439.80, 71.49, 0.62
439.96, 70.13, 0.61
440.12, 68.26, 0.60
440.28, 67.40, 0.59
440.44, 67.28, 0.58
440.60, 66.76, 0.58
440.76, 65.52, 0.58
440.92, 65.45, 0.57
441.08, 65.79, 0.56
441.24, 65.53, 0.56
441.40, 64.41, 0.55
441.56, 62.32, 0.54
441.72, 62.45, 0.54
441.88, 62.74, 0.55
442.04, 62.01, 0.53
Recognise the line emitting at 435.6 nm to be C IV 1549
